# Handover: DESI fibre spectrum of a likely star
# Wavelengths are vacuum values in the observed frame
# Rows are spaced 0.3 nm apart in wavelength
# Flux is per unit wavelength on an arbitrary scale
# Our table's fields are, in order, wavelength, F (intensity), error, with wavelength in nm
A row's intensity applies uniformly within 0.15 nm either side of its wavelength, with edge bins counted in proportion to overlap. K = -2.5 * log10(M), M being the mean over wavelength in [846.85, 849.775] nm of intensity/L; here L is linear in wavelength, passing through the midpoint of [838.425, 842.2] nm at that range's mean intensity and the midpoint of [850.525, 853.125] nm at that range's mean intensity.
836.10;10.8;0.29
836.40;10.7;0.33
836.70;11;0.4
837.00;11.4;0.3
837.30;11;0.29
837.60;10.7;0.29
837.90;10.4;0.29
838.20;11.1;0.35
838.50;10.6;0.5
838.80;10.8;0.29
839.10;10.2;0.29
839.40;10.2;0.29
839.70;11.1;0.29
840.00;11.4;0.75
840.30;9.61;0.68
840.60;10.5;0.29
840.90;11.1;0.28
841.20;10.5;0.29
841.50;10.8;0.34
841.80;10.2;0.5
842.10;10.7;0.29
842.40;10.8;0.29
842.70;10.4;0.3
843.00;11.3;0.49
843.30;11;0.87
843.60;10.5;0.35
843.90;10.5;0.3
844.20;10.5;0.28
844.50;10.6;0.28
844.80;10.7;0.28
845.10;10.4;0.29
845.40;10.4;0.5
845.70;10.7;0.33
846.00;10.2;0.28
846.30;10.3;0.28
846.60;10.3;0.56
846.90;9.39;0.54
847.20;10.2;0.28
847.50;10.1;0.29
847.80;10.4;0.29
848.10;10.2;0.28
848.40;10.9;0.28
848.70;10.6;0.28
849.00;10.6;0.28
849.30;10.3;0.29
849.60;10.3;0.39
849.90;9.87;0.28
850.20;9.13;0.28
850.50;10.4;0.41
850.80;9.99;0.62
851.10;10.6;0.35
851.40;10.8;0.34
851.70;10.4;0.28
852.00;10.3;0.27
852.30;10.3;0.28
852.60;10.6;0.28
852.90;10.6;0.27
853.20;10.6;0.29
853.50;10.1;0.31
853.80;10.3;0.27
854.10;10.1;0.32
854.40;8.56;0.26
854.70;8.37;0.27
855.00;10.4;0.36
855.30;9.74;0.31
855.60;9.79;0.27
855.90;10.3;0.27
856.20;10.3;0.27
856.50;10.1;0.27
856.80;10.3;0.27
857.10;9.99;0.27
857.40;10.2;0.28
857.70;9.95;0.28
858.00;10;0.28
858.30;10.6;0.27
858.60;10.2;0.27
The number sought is 0.017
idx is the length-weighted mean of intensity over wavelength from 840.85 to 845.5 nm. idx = 10.6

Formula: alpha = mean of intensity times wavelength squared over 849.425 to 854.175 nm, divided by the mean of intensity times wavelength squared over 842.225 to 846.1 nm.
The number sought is 0.99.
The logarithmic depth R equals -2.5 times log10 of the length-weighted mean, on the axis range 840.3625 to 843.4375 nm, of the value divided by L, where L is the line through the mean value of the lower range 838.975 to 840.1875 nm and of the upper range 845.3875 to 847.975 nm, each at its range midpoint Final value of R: -0.02 mag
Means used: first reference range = 10.7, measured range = 10.7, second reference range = 10.2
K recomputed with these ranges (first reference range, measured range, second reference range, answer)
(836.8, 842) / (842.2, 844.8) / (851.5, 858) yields -0.02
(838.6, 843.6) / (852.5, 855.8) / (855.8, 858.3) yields 0.04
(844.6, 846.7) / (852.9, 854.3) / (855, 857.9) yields -0.01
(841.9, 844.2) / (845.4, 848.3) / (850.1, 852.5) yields 0.03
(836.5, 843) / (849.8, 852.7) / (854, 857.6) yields -0.02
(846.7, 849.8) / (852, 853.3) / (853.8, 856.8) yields -0.05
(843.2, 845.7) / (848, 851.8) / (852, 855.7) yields -0.01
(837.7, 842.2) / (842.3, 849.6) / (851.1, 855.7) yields -0.01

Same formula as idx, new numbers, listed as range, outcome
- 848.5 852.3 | 10.3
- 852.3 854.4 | 10.2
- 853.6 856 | 9.69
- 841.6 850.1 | 10.4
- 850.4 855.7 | 10.1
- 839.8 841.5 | 10.7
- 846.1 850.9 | 10.2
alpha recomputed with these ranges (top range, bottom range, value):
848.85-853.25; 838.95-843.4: 0.99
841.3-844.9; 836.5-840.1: 1.00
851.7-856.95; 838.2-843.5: 0.97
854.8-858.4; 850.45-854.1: 0.98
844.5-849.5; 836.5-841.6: 0.98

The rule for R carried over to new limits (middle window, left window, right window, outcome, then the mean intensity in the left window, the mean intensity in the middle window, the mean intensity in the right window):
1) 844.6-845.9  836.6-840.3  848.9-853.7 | 0.00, 10.8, 10.5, 10.3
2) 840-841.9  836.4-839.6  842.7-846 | 0.02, 10.7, 10.5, 10.6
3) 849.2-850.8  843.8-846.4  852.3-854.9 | 0.02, 10.5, 9.99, 9.94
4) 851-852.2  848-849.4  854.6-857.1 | -0.02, 10.5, 10.5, 9.95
